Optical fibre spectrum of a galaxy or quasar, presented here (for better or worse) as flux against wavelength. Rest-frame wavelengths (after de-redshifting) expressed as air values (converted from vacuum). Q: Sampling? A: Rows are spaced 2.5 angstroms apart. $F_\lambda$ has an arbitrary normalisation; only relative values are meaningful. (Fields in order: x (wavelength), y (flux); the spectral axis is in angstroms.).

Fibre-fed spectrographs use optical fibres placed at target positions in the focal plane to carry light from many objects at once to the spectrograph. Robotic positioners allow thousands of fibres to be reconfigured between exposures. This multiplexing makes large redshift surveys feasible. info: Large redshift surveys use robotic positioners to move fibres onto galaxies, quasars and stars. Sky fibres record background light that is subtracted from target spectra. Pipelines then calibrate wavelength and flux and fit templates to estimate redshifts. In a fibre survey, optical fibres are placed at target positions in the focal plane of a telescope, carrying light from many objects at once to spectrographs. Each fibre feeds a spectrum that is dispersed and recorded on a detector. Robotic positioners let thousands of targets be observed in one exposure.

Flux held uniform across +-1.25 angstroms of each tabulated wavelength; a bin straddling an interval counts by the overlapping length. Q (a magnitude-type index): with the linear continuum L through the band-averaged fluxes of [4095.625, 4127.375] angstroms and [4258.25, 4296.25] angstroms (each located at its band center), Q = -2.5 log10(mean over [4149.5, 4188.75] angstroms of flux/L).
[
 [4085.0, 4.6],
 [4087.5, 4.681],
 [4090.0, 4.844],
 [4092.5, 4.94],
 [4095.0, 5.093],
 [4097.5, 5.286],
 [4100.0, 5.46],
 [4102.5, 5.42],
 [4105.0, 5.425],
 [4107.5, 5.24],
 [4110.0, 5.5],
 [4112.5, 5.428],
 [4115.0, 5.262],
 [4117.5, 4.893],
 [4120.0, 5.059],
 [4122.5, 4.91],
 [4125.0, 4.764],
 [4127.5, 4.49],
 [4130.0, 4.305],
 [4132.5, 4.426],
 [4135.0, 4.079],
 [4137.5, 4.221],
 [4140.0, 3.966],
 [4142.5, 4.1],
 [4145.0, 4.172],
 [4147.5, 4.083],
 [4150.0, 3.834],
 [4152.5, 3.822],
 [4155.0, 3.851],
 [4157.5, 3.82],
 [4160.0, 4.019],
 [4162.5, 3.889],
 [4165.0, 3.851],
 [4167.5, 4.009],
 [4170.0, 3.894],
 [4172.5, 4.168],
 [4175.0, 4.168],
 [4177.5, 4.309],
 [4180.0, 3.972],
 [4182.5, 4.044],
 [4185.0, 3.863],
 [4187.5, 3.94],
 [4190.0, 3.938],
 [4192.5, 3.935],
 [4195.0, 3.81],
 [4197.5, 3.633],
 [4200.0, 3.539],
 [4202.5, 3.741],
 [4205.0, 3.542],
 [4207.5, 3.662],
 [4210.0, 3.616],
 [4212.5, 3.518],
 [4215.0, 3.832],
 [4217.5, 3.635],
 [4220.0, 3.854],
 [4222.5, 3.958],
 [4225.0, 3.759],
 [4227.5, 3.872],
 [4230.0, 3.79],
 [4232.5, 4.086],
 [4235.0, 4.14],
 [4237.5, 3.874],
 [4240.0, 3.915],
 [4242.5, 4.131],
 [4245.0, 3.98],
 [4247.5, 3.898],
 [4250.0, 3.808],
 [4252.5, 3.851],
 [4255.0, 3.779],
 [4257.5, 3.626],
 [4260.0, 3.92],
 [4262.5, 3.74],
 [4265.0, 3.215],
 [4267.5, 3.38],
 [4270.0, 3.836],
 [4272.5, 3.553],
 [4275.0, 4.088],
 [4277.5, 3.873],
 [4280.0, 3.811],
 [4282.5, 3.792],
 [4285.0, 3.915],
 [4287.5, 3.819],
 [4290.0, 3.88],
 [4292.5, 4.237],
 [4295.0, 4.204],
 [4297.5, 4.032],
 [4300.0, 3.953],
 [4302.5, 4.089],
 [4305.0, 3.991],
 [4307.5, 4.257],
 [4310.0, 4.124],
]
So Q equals 0.19 mag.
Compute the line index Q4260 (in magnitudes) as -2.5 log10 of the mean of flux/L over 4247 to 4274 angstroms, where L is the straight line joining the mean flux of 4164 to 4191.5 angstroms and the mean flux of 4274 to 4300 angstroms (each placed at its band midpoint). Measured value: 0.081 mag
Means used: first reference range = 4.01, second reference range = 3.96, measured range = 3.69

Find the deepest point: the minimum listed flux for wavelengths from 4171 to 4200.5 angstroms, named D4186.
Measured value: 3.539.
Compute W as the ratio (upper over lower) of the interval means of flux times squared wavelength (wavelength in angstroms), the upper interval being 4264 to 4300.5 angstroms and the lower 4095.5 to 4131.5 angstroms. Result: 0.82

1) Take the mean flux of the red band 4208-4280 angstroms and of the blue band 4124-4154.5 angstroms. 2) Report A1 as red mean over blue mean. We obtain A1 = 0.9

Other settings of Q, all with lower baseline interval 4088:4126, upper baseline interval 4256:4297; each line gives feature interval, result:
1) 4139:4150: 0.20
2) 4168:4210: 0.16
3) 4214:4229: 0.12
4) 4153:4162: 0.22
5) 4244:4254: 0.04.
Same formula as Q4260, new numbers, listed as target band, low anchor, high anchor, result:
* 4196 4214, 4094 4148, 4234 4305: 0.18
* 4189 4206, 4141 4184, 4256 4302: 0.06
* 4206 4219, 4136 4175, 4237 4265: 0.07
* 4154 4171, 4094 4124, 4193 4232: 0.14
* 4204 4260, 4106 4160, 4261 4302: 0.06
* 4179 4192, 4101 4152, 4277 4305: 0.12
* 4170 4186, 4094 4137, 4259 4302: 0.12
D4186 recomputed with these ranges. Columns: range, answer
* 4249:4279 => 3.215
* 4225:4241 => 3.759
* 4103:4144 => 3.966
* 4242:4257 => 3.779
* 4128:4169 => 3.82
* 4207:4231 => 3.518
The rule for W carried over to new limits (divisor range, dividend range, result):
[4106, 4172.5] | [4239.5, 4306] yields 0.94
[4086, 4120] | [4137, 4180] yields 0.79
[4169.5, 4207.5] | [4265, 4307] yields 1.05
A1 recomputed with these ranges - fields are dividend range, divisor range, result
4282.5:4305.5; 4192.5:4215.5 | 1.09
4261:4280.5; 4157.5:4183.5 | 0.92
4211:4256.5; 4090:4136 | 0.77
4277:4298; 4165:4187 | 0.98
